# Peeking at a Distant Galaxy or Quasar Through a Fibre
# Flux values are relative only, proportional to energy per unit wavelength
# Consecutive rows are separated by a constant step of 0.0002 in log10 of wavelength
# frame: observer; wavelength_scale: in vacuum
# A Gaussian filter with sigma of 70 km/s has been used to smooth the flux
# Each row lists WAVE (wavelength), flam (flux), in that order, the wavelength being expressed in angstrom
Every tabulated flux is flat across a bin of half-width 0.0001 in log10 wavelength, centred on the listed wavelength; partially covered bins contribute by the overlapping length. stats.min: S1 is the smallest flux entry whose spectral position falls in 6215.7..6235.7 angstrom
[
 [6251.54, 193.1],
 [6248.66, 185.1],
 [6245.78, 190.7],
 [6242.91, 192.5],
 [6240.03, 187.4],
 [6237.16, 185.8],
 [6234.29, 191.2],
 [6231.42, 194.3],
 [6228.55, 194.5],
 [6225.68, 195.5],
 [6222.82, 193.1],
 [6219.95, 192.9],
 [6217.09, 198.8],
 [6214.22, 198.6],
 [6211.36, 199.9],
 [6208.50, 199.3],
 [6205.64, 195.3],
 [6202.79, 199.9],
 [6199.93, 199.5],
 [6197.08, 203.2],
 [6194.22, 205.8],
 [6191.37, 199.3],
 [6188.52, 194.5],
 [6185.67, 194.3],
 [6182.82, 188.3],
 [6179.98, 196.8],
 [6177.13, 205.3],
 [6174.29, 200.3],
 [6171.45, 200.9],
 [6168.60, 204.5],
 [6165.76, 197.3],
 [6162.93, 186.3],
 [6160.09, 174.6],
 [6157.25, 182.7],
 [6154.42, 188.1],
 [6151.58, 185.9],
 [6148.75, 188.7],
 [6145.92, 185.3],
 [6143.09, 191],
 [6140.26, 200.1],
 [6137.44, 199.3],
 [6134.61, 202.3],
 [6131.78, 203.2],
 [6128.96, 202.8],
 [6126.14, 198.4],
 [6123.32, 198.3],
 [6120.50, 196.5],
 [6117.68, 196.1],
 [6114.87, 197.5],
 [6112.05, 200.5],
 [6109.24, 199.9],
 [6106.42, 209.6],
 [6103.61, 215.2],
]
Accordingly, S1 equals 191.2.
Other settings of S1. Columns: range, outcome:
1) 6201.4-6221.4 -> 192.9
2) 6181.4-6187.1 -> 188.3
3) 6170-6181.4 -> 196.8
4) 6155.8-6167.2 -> 174.6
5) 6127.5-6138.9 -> 199.3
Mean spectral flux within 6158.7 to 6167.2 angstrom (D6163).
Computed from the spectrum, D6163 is 186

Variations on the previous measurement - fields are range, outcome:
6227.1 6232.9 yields 194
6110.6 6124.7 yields 198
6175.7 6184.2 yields 197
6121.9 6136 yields 201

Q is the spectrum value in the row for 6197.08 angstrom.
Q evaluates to 203.2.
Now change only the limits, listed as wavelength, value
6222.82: 193.1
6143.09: 191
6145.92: 185.3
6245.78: 190.7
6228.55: 194.5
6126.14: 198.4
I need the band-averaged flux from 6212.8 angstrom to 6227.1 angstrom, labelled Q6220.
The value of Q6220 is 196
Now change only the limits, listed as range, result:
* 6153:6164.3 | 183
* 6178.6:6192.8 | 195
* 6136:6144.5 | 197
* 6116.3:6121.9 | 196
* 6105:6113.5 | 203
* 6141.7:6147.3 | 188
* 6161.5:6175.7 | 198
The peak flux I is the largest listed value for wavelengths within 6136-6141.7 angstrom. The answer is 200.1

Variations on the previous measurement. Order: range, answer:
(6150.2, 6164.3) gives 188.1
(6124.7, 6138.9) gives 203.2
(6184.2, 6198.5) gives 205.8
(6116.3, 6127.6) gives 198.4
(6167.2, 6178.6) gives 205.3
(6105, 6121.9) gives 209.6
